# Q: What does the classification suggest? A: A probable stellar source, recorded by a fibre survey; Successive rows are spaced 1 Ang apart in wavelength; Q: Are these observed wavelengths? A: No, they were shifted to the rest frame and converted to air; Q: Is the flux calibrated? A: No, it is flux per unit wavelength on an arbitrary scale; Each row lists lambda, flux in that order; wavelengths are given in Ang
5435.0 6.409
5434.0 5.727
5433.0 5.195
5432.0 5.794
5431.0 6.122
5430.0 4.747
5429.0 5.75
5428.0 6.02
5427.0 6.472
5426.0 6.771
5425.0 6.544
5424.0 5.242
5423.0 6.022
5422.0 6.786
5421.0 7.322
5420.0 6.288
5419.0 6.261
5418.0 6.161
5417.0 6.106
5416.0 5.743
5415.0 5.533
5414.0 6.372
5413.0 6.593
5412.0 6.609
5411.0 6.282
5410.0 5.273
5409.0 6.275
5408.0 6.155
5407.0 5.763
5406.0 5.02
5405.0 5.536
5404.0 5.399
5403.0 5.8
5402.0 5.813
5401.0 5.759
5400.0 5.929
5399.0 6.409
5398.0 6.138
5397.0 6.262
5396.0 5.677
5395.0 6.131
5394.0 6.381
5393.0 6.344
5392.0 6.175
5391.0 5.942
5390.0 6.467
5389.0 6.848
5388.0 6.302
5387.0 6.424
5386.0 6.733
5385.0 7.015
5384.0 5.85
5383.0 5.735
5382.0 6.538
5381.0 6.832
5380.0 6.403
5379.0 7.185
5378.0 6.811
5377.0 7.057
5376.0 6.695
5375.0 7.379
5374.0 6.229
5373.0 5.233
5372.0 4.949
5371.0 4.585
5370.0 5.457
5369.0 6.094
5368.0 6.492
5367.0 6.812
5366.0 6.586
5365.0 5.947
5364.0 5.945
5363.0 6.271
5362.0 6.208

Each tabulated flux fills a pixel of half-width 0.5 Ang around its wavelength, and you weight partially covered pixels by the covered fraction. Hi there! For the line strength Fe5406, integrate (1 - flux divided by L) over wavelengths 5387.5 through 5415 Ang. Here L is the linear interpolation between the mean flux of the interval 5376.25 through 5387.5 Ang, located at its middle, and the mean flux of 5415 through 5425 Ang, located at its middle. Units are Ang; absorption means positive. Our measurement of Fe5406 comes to 1.5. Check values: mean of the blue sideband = 6.6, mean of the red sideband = 6.2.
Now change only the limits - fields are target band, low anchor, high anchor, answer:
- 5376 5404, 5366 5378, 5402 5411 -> -1.94 Ang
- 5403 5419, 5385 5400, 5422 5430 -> 0.65 Ang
